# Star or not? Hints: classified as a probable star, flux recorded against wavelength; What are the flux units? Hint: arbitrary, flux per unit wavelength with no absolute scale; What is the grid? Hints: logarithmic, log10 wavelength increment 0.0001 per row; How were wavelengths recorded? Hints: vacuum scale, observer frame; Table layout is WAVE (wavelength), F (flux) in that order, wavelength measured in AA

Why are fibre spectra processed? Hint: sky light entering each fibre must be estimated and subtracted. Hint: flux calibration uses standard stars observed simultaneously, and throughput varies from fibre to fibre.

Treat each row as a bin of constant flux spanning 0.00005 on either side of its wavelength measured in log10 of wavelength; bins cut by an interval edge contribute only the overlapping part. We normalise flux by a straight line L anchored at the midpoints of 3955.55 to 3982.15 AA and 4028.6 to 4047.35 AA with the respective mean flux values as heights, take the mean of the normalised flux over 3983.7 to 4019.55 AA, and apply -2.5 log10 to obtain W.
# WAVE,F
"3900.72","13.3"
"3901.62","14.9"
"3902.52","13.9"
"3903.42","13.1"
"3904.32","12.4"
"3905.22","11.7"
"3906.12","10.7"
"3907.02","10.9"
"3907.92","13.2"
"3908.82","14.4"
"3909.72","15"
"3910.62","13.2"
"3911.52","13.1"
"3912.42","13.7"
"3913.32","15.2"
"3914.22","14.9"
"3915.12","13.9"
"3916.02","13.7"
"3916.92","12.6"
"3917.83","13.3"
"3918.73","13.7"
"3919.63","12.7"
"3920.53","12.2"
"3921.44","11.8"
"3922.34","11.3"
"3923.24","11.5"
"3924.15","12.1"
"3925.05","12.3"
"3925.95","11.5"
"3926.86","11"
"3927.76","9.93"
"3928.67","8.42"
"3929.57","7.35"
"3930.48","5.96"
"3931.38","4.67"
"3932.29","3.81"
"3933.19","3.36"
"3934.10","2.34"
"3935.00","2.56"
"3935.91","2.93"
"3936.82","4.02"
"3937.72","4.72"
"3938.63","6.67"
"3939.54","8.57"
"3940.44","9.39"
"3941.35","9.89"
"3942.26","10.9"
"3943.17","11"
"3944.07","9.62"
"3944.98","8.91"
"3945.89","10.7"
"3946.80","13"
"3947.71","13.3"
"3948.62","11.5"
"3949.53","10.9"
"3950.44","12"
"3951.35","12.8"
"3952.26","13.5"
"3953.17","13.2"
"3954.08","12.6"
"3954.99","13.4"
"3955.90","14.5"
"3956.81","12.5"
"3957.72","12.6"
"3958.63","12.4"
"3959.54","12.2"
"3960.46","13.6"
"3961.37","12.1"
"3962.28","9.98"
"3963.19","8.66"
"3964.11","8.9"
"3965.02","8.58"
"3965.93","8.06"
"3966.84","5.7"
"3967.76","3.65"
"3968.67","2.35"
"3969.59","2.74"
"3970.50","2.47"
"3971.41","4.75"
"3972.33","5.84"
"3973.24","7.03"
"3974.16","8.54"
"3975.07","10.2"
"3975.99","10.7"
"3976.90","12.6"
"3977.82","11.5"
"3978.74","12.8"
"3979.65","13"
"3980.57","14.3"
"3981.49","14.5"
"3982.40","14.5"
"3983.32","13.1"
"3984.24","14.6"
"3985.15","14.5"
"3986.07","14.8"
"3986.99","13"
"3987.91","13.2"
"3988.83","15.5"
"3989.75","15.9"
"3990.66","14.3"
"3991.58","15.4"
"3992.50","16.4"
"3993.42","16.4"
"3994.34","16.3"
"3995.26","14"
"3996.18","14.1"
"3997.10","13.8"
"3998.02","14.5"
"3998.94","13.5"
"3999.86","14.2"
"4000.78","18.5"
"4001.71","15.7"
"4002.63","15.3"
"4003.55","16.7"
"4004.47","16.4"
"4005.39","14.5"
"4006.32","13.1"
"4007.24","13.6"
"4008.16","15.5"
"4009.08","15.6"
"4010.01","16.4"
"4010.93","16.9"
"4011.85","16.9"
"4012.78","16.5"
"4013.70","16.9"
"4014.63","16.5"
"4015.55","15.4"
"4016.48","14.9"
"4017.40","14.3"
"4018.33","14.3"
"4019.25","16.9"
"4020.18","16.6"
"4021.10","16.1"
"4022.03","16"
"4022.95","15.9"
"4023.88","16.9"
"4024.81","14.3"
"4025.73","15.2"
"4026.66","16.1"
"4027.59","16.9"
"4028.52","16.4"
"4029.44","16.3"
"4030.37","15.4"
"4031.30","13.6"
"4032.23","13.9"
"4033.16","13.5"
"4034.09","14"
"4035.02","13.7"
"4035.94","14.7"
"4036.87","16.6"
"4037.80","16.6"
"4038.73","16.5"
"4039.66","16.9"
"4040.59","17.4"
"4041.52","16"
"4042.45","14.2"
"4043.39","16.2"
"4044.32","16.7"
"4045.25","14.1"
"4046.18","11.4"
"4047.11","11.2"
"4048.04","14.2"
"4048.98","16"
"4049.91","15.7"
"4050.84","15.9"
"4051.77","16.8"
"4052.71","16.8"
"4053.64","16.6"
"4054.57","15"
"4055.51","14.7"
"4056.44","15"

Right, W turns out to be -0.25 mag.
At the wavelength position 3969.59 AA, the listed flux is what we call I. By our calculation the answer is 2.74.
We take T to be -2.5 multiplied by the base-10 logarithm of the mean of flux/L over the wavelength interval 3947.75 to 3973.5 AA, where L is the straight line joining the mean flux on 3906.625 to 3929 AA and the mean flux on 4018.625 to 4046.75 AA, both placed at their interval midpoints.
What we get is 0.37 mag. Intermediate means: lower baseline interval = 12.6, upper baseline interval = 15.5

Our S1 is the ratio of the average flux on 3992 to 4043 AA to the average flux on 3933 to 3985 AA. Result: 1.60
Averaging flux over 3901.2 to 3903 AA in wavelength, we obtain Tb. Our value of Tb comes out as 14.3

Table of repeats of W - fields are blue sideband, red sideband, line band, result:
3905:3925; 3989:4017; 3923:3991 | 0.38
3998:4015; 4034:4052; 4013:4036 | 0.00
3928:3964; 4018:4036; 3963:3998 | 0.08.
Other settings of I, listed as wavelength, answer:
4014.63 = 16.5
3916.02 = 13.7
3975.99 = 10.7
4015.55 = 15.4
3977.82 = 11.5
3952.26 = 13.5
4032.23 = 13.9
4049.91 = 15.7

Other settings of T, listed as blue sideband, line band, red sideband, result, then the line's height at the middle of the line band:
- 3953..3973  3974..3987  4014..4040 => -0.19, 10.8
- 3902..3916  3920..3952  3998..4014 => 0.48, 13.9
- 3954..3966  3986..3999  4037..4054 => -0.14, 13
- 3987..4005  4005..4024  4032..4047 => -0.04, 15.2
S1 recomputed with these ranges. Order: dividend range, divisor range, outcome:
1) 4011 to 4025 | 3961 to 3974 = 2.46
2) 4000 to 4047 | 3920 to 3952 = 1.73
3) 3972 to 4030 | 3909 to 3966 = 1.38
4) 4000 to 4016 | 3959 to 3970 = 1.96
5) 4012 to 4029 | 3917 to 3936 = 1.77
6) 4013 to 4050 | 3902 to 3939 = 1.48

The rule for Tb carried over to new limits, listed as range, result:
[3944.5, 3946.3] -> 9.76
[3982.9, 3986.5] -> 14.3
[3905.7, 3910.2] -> 12.9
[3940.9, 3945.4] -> 10.1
